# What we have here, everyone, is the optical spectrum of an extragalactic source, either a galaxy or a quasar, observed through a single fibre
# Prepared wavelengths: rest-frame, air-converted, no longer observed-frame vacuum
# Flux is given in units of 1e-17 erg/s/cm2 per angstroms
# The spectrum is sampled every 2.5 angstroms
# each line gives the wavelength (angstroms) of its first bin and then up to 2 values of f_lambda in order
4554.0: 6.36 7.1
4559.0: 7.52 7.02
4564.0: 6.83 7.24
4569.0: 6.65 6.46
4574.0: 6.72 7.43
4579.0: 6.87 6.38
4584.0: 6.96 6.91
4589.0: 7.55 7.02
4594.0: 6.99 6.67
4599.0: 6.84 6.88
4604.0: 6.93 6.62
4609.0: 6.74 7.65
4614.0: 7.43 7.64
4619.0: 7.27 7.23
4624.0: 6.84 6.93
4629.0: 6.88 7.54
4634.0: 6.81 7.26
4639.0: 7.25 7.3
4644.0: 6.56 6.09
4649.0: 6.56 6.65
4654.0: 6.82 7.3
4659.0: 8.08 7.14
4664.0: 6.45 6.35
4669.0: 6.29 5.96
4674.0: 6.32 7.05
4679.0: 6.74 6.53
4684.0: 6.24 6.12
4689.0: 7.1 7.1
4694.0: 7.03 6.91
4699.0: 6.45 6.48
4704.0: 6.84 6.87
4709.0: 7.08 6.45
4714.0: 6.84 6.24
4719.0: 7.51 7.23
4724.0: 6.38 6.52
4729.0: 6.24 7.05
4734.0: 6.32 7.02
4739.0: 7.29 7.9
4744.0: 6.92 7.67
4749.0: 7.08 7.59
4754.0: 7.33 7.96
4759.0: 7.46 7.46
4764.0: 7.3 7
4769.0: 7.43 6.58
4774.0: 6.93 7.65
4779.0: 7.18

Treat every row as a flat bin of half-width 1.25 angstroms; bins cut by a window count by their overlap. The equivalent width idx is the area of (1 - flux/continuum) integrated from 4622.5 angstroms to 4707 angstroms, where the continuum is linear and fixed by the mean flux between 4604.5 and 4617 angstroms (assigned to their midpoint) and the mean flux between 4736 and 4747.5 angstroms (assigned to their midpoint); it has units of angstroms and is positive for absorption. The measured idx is 5.43 angstroms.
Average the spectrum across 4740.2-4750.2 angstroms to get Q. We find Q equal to 7.39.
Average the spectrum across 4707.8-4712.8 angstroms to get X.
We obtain 6.76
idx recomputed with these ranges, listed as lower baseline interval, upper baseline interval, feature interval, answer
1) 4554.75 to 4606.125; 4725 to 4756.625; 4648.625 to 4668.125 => 0.27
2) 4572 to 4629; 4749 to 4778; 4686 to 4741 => 3.25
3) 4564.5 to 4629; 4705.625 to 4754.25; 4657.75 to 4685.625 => 1.34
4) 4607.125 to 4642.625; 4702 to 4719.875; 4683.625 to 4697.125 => 0.23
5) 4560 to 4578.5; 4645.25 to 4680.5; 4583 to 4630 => -1.55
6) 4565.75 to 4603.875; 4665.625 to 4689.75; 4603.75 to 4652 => -2.30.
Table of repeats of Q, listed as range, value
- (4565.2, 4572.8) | 6.78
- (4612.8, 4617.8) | 7.53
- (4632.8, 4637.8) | 7.04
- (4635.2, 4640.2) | 7.25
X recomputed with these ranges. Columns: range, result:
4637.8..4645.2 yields 7.04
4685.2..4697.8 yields 6.85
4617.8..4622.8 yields 7.25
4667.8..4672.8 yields 6.13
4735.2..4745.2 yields 7.28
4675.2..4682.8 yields 6.77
